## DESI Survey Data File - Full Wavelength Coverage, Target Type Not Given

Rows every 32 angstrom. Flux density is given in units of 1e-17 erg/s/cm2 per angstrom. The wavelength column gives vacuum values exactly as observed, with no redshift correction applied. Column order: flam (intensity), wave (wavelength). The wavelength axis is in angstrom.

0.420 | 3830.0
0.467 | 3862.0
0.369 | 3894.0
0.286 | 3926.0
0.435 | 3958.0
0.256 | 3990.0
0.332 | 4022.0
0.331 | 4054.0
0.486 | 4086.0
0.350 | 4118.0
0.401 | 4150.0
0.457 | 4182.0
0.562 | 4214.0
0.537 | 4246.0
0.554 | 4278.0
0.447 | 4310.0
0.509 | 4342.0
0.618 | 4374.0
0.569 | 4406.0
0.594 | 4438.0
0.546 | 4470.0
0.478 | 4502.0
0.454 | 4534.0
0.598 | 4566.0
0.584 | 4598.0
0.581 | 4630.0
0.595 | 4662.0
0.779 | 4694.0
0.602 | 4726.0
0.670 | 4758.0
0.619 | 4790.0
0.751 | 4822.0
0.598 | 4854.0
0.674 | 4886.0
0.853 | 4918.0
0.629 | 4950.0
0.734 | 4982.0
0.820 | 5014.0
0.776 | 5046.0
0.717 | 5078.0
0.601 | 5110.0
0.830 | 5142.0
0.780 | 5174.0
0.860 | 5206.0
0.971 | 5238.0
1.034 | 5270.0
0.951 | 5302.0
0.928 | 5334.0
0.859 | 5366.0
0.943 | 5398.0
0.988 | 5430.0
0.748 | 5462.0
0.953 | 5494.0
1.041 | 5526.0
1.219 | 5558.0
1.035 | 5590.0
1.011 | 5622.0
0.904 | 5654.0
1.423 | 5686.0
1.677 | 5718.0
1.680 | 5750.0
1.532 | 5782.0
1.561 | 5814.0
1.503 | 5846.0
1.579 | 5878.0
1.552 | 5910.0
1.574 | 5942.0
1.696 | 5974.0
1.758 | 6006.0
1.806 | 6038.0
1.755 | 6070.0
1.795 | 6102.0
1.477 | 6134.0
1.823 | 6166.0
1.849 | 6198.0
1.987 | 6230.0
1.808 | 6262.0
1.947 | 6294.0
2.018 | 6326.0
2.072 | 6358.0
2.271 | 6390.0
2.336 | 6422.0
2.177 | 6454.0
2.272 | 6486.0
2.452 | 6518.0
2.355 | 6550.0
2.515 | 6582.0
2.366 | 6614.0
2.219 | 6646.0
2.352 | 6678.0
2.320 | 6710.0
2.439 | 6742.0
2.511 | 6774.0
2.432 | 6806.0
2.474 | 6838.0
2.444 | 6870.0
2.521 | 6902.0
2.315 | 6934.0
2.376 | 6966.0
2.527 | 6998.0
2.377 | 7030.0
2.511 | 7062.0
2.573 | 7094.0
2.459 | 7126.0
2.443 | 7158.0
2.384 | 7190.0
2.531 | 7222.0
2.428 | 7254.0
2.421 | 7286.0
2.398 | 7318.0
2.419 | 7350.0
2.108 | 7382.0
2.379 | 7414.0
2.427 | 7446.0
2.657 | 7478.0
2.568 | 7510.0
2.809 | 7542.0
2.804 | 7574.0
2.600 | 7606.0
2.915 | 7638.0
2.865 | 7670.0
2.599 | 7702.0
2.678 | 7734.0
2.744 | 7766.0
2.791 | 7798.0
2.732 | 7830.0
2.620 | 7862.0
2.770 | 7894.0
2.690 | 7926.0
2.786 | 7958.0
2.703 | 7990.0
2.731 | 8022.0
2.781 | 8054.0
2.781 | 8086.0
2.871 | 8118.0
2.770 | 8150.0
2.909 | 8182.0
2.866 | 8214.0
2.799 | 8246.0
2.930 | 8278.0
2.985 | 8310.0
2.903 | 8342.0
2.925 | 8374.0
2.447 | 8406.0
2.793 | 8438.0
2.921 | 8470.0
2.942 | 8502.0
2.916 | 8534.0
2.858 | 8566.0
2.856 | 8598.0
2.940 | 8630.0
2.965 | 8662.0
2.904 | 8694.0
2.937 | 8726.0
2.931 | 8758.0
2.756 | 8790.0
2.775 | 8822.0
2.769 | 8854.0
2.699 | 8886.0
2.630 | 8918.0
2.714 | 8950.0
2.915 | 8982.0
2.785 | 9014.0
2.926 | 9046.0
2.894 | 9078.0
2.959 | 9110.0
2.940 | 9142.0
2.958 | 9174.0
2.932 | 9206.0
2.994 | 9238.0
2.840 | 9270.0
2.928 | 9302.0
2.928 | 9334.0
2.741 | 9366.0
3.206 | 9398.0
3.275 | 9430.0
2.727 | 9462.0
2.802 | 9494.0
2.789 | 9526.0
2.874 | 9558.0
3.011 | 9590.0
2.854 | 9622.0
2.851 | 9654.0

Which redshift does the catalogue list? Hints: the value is 0.426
